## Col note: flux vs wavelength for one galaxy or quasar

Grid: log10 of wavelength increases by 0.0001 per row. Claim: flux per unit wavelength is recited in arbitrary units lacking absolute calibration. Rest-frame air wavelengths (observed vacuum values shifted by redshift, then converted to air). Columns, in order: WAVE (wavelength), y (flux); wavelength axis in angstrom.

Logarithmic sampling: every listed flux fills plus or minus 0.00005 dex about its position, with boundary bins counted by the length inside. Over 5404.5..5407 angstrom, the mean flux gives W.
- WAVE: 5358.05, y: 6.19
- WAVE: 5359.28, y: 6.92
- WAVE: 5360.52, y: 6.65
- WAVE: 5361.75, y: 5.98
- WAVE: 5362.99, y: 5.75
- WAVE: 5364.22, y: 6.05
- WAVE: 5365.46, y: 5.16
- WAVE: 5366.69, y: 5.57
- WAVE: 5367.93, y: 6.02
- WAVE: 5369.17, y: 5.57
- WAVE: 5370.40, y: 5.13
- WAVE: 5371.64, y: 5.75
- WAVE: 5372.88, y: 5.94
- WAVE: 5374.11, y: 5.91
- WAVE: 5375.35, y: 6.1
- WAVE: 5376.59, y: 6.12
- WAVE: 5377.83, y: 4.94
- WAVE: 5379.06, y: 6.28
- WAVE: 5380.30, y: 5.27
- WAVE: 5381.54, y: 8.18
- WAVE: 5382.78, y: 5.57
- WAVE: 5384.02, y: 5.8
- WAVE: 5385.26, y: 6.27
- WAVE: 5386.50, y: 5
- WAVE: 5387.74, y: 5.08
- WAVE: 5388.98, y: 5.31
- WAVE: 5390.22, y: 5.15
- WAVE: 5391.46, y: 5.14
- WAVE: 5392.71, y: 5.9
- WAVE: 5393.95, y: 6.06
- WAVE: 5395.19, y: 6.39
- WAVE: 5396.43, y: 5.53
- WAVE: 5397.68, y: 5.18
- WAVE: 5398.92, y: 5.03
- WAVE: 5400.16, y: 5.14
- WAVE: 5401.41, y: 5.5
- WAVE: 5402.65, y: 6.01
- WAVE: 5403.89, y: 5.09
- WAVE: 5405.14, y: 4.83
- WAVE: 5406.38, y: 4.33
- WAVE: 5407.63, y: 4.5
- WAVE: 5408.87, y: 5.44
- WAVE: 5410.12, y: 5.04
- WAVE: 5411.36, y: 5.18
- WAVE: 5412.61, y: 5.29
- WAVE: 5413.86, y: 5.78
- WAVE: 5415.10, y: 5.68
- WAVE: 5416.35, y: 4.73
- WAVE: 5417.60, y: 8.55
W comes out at 4.58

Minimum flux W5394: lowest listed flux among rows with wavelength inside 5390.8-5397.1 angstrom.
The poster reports 5.14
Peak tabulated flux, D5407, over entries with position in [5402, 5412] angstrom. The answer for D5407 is 6.01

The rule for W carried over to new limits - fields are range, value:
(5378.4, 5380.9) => 5.78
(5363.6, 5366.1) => 5.62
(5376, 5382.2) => 6.16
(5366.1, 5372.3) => 5.6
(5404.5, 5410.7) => 4.82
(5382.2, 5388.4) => 5.54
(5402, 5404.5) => 5.57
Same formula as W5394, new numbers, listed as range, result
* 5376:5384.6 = 4.94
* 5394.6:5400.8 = 5.03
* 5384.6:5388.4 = 5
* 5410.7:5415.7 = 5.18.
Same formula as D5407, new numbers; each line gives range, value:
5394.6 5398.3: 6.39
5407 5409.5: 5.44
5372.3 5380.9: 6.28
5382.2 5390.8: 6.27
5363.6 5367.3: 6.05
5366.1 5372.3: 6.02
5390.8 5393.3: 5.9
